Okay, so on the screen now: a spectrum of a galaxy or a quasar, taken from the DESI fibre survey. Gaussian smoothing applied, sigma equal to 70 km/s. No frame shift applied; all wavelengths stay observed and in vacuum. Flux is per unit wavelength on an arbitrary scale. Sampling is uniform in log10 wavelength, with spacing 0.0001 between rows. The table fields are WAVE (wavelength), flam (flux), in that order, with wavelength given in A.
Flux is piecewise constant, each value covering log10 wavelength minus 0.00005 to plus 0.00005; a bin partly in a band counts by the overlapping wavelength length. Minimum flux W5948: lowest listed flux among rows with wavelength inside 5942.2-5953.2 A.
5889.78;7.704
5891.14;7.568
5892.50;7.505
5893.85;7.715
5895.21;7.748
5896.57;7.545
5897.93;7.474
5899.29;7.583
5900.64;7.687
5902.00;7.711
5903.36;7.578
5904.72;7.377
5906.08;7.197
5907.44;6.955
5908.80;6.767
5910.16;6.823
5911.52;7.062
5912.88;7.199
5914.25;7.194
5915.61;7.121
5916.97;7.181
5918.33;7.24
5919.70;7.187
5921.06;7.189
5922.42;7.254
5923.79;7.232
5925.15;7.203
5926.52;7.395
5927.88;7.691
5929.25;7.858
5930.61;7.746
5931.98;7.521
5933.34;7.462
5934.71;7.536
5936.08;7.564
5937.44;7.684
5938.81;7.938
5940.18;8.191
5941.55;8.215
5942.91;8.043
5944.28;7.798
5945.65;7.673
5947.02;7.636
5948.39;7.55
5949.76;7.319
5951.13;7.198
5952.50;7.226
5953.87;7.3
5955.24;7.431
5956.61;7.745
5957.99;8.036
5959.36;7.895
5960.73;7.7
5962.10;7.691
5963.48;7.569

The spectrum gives 7.198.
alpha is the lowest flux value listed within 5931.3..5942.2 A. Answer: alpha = 7.462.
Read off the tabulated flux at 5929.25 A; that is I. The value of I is 7.858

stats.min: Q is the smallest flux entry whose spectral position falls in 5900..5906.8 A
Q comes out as 7.197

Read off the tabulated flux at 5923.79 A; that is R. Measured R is 7.232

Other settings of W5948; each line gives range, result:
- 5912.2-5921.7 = 7.121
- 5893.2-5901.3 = 7.474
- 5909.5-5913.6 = 6.823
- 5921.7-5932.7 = 7.203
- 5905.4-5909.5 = 6.767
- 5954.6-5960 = 7.431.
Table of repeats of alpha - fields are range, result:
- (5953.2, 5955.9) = 7.3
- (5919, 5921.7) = 7.187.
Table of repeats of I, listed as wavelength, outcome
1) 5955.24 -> 7.431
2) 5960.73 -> 7.7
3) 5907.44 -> 6.955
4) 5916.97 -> 7.181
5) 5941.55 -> 8.215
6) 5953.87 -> 7.3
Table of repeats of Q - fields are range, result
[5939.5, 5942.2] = 8.191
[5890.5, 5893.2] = 7.505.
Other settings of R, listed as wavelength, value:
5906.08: 7.197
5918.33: 7.24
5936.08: 7.564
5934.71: 7.536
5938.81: 7.938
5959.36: 7.895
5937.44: 7.684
